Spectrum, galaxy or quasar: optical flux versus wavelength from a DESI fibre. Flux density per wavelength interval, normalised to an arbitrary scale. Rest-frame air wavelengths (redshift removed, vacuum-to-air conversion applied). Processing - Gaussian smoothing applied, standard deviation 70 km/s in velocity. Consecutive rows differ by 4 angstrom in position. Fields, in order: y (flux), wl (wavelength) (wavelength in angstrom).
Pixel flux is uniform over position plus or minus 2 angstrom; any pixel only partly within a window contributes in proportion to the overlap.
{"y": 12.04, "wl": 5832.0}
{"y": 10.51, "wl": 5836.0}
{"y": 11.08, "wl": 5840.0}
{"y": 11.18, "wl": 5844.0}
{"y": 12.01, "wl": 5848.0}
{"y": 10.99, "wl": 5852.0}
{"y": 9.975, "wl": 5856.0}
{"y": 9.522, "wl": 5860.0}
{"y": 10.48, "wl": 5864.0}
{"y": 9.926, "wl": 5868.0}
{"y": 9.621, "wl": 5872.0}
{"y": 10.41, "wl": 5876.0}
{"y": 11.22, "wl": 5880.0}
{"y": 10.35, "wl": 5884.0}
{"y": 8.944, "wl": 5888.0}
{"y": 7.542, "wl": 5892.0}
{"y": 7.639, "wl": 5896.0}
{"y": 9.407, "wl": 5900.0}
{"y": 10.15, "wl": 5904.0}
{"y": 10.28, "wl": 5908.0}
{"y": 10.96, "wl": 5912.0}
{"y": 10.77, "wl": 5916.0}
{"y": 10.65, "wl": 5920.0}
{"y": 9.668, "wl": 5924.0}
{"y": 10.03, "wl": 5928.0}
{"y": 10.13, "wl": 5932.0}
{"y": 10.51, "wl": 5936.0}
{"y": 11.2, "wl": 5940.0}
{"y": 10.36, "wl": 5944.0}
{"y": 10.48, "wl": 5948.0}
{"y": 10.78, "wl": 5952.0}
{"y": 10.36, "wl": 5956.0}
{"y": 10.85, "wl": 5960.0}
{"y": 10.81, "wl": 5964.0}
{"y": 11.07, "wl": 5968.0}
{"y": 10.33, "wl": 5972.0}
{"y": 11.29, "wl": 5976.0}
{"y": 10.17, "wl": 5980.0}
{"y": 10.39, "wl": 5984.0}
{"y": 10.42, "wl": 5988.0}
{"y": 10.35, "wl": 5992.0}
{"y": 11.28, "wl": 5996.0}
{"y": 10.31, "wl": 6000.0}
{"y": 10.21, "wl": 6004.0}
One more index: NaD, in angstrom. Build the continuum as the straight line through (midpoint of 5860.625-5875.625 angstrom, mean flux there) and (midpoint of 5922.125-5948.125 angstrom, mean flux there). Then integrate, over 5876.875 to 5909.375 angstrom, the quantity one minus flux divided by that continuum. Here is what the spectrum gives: 2.1 angstrom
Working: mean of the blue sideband 10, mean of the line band 9.46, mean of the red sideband 10.3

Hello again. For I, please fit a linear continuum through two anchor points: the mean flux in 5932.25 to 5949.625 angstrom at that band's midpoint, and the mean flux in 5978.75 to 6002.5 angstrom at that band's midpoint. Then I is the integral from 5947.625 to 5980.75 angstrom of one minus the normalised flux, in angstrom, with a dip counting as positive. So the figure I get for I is -0.5 angstrom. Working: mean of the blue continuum 10.6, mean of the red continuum 10.5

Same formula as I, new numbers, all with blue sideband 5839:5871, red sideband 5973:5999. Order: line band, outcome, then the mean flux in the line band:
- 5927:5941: 0.22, 10.4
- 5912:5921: -0.14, 10.8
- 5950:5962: -0.05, 10.7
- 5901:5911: 0.38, 10.2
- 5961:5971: -0.23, 10.9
